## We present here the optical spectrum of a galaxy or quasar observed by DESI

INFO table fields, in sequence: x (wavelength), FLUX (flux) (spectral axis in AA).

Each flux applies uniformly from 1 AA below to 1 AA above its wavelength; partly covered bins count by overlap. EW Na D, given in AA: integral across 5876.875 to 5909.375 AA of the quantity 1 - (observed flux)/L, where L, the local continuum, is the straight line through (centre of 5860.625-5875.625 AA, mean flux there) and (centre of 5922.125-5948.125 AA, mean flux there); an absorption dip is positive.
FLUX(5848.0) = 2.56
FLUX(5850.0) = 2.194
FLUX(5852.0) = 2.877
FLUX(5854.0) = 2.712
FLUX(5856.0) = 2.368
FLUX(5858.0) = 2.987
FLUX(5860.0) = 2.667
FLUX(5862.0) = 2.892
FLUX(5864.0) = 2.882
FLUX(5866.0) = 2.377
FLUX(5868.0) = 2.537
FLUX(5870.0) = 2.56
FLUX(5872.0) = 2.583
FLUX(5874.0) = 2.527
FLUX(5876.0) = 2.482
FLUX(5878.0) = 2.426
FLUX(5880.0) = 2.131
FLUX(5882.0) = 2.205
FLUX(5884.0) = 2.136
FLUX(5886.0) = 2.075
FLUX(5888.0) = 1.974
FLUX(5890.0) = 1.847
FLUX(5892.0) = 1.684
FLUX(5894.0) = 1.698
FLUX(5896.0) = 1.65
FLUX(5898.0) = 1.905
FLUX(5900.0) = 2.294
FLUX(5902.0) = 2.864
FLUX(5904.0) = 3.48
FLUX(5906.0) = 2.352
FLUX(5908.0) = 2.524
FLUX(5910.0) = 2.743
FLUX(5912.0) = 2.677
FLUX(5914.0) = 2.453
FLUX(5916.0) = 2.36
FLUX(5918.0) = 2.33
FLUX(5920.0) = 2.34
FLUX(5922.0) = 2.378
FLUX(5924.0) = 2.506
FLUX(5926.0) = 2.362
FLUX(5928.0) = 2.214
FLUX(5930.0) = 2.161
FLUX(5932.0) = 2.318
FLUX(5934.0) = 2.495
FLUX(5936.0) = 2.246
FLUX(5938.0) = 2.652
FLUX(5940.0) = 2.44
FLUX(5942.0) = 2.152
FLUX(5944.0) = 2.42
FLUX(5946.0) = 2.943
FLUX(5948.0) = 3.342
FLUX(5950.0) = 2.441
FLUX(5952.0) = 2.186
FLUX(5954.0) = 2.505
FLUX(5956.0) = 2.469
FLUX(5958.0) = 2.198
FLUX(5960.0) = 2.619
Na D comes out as 4.4 AA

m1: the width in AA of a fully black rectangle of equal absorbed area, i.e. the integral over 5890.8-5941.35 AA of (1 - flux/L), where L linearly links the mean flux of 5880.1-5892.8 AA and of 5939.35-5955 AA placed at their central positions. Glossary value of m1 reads -2.04 AA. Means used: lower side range 2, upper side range 2.56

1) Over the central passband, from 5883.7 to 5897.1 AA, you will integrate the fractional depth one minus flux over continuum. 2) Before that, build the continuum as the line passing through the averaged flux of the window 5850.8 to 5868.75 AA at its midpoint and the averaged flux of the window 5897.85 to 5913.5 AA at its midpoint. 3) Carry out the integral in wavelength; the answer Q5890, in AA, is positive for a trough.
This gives 4.1 AA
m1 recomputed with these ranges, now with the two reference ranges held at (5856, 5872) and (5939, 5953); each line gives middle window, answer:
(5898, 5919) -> 0.3 AA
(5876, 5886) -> 1.6 AA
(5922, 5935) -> 1.2 AA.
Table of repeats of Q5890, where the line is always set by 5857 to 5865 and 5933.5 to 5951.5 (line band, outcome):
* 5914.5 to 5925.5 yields 1.1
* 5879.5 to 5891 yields 3.0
